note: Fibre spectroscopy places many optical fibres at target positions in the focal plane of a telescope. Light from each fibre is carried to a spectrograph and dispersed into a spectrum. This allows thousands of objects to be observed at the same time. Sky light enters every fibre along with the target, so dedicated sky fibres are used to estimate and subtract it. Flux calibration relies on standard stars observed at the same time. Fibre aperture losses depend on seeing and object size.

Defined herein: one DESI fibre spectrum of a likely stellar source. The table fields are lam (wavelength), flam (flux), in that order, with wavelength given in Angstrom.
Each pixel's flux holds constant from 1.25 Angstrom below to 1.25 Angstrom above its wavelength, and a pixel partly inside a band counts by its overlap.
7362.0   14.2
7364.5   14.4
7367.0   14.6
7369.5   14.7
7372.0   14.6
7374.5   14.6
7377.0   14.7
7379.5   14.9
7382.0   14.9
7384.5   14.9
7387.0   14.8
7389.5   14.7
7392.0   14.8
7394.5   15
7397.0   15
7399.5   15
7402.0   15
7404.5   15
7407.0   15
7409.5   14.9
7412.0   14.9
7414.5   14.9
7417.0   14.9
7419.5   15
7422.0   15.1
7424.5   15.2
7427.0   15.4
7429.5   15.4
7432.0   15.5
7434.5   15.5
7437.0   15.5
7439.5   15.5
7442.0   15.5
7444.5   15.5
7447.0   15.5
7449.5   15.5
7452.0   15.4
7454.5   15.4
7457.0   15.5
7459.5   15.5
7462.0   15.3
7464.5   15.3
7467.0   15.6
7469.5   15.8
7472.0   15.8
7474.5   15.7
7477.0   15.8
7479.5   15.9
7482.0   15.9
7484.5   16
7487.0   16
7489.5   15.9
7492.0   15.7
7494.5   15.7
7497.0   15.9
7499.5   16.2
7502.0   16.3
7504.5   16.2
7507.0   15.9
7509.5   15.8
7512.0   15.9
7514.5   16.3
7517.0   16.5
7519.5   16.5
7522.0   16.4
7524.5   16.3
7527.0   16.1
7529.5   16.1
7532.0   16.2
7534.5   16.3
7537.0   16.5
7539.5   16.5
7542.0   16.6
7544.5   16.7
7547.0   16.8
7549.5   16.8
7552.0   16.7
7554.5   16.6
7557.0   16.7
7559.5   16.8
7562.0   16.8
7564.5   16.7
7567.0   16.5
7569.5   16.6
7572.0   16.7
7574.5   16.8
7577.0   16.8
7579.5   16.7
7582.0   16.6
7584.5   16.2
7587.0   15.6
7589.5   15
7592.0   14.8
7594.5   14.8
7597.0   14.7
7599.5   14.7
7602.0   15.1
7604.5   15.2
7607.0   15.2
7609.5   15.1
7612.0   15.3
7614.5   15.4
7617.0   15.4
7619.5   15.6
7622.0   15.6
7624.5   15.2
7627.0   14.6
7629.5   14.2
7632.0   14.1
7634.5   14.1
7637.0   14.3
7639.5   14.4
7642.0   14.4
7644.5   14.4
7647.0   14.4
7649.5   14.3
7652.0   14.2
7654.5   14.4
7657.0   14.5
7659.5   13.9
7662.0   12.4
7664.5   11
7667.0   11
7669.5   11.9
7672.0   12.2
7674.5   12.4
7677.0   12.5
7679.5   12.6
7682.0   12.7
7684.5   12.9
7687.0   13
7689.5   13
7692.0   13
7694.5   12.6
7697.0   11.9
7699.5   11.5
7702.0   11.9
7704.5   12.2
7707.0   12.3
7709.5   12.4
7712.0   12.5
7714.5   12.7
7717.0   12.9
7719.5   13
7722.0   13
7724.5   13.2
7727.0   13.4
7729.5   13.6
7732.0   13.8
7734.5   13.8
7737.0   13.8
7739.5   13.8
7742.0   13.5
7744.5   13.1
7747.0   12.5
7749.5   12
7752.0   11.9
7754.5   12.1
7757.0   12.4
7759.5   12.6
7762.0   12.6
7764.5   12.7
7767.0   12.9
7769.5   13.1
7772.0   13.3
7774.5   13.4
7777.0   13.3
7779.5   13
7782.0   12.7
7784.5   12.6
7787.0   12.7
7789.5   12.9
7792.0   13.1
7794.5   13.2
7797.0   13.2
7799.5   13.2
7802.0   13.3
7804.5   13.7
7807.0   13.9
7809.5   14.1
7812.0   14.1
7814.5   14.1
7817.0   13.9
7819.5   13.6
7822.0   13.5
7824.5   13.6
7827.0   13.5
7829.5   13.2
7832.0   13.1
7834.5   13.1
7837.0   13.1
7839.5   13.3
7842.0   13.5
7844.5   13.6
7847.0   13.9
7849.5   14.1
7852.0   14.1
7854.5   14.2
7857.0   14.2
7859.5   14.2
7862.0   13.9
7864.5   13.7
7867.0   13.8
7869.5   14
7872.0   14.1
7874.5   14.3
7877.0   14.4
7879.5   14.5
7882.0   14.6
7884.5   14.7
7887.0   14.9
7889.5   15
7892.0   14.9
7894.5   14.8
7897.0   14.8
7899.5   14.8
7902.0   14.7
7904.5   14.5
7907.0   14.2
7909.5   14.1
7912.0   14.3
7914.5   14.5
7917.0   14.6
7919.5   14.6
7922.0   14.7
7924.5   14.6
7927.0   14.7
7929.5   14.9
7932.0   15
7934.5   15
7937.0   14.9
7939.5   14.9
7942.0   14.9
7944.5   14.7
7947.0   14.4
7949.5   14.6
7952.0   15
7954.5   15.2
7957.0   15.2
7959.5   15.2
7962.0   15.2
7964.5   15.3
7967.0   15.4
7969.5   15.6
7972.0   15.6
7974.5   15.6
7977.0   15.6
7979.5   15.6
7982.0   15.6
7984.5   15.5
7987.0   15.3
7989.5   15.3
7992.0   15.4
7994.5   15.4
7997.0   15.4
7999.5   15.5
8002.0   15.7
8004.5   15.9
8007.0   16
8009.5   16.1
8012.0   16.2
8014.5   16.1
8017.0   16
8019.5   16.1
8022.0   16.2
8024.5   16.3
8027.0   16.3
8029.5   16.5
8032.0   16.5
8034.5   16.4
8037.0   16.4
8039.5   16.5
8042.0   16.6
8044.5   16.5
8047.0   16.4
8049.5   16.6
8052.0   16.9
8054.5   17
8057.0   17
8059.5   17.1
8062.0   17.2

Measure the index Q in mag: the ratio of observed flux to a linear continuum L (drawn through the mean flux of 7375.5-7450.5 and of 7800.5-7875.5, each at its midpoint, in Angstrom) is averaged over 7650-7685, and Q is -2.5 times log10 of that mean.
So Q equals 0.121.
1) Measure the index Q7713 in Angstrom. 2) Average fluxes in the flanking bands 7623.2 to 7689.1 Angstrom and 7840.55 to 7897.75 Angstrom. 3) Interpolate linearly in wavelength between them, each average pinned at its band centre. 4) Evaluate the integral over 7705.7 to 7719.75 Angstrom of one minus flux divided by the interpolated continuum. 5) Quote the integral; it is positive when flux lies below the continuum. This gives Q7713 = 1.1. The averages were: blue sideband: 13.5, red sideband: 14.3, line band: 12.6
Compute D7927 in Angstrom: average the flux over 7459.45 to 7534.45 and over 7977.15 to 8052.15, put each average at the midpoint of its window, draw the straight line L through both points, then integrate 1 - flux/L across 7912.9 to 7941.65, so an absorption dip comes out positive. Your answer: 2.2 Angstrom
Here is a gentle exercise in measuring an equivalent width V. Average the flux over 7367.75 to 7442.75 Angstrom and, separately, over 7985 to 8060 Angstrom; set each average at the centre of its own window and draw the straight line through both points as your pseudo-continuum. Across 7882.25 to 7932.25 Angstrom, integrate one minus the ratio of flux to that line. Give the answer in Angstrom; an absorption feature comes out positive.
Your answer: 4.1 Angstrom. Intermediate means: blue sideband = 15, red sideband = 16.2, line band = 14.7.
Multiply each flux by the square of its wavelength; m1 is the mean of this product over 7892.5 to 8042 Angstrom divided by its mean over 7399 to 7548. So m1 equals 1.11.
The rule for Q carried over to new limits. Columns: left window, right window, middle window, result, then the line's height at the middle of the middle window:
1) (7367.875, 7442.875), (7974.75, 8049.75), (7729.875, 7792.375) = 0.20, 15.6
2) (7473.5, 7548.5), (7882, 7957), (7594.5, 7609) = 0.06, 15.8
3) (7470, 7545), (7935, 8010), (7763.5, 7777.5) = 0.19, 15.7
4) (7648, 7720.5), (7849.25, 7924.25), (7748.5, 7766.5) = 0.08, 13.3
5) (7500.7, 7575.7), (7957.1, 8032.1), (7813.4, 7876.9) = 0.16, 16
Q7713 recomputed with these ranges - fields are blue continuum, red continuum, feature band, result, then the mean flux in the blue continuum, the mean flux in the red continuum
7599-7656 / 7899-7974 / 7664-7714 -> 8.4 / 14.8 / 14.9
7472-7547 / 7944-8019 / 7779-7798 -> 3.4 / 16.1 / 15.5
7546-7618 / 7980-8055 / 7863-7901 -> 3.7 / 16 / 16.1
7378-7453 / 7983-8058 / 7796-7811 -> 2.1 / 15.1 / 16.1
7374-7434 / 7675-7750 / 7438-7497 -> -4.5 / 15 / 12.8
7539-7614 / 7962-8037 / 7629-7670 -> 6.0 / 16.1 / 15.8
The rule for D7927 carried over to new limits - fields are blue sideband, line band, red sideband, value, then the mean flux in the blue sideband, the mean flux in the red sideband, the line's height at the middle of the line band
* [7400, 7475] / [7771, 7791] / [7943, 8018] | 3.14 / 15.3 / 15.4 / 15.4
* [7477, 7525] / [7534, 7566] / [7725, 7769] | -2.52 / 16.1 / 13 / 15.4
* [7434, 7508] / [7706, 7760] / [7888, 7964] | 7.97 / 15.7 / 14.8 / 15.2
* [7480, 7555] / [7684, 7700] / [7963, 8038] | 3.48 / 16.2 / 15.8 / 16.1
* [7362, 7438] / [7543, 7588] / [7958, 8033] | -4.32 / 14.9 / 15.7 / 15.2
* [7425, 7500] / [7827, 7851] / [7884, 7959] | 2.35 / 15.6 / 14.7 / 14.9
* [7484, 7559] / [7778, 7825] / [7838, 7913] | 4.16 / 16.3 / 14.3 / 14.7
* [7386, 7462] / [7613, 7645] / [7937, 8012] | 1.04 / 15.2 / 15.4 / 15.3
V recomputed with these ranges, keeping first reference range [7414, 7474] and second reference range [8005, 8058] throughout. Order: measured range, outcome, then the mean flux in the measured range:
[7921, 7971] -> 3.9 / 15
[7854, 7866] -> 1.6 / 14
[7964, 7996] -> 1.6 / 15.5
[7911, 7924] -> 1.3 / 14.5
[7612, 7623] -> 0.2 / 15.5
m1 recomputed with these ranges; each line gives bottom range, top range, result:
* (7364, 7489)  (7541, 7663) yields 1.06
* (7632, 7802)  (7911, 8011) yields 1.24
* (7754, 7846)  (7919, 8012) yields 1.20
